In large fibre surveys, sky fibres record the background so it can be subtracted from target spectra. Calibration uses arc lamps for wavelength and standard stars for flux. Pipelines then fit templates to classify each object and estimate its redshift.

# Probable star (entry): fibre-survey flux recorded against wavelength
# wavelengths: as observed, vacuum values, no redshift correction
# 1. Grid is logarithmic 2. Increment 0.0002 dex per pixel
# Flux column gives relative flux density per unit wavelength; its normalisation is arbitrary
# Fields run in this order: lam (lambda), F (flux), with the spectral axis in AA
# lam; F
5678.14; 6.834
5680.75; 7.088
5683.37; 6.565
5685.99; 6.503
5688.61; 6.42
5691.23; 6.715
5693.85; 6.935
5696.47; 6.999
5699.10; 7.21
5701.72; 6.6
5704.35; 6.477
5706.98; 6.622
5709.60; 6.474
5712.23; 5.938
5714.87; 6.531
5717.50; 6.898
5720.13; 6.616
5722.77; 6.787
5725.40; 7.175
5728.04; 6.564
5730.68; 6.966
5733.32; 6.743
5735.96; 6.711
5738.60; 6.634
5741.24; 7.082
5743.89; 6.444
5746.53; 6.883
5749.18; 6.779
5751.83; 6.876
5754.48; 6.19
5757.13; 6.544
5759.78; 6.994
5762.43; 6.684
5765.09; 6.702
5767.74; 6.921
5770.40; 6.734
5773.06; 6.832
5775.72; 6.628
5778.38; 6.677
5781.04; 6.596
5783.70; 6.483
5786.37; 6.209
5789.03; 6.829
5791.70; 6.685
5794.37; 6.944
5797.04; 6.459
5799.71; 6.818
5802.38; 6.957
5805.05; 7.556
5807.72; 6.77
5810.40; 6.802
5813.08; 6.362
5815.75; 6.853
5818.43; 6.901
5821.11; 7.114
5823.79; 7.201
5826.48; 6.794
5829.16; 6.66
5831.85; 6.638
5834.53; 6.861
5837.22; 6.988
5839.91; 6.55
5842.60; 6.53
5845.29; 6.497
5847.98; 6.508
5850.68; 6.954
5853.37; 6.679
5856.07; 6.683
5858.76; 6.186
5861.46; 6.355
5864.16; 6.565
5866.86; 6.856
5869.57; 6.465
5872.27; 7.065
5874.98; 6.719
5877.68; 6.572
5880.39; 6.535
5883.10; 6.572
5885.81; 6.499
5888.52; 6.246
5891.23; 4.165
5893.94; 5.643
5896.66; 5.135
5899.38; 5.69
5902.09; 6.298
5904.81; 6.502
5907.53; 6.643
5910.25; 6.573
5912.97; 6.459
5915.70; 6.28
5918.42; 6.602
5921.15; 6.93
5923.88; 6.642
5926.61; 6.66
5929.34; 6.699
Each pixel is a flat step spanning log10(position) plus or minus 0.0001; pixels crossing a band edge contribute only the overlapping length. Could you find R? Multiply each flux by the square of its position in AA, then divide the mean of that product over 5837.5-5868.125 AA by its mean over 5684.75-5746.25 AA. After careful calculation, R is 1.0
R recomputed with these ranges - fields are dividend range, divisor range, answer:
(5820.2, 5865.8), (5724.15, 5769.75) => 1.02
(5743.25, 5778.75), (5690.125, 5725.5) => 1.02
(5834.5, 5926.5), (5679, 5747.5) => 1.01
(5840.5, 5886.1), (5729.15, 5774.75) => 1.02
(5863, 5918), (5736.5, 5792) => 0.98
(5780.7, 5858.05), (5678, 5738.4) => 1.05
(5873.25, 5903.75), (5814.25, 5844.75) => 0.90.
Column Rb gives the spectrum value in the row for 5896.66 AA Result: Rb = 5.135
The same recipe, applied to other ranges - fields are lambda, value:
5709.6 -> 6.474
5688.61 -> 6.42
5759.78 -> 6.994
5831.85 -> 6.638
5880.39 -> 6.535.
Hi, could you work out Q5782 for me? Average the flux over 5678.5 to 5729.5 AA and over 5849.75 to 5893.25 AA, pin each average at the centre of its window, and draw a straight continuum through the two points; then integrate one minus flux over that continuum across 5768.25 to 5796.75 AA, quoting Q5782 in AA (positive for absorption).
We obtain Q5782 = -0.4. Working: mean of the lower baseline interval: 6.69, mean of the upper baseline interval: 6.43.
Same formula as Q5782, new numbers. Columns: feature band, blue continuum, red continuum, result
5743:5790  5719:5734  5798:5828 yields 1.3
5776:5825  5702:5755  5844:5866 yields -1.3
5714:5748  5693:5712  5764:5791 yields -0.4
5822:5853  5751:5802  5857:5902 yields -1.7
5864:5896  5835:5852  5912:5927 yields 1.7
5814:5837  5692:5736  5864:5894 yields -1.4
